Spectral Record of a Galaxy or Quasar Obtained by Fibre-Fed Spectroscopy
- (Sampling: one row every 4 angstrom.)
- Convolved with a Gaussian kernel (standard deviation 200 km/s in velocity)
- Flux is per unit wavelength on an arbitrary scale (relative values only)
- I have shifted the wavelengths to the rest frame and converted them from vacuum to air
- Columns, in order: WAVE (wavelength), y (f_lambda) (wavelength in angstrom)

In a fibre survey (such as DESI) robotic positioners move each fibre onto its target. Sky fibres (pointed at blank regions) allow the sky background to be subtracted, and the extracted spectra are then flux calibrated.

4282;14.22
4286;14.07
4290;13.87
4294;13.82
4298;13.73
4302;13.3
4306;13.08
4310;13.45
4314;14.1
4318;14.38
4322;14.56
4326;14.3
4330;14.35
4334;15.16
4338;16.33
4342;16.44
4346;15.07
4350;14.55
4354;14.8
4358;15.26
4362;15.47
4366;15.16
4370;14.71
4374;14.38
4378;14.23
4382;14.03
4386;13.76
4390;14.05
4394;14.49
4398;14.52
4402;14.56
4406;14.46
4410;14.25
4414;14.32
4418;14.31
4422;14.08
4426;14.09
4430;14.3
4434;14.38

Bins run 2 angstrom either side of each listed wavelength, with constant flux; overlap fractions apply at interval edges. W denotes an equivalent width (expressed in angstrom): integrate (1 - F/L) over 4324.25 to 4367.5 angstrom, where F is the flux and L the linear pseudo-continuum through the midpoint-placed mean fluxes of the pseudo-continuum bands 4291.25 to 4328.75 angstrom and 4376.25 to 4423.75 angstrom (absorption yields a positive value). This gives -3.6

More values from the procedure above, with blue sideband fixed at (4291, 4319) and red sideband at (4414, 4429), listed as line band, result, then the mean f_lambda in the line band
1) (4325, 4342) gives -1.77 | 15.2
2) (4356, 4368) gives -1.18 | 15.3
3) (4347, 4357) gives -0.64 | 14.8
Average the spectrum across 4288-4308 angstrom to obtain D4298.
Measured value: 13.6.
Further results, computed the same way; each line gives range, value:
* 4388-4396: 14.3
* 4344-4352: 14.8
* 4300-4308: 13.2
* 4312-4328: 14.3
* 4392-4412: 14.5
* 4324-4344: 15.3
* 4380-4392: 13.9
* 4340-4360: 15.2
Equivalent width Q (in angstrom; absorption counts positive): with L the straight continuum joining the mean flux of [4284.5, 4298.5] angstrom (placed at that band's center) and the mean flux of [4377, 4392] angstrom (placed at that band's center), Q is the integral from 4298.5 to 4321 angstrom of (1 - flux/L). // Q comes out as 0.3 angstrom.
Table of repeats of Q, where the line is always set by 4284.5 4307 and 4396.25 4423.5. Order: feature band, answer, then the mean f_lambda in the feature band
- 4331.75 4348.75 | -2.1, 15.7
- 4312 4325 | -0.5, 14.3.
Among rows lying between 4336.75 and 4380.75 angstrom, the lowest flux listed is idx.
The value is 14.23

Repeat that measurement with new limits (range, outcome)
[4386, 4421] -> 13.76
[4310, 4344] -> 13.45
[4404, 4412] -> 14.25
